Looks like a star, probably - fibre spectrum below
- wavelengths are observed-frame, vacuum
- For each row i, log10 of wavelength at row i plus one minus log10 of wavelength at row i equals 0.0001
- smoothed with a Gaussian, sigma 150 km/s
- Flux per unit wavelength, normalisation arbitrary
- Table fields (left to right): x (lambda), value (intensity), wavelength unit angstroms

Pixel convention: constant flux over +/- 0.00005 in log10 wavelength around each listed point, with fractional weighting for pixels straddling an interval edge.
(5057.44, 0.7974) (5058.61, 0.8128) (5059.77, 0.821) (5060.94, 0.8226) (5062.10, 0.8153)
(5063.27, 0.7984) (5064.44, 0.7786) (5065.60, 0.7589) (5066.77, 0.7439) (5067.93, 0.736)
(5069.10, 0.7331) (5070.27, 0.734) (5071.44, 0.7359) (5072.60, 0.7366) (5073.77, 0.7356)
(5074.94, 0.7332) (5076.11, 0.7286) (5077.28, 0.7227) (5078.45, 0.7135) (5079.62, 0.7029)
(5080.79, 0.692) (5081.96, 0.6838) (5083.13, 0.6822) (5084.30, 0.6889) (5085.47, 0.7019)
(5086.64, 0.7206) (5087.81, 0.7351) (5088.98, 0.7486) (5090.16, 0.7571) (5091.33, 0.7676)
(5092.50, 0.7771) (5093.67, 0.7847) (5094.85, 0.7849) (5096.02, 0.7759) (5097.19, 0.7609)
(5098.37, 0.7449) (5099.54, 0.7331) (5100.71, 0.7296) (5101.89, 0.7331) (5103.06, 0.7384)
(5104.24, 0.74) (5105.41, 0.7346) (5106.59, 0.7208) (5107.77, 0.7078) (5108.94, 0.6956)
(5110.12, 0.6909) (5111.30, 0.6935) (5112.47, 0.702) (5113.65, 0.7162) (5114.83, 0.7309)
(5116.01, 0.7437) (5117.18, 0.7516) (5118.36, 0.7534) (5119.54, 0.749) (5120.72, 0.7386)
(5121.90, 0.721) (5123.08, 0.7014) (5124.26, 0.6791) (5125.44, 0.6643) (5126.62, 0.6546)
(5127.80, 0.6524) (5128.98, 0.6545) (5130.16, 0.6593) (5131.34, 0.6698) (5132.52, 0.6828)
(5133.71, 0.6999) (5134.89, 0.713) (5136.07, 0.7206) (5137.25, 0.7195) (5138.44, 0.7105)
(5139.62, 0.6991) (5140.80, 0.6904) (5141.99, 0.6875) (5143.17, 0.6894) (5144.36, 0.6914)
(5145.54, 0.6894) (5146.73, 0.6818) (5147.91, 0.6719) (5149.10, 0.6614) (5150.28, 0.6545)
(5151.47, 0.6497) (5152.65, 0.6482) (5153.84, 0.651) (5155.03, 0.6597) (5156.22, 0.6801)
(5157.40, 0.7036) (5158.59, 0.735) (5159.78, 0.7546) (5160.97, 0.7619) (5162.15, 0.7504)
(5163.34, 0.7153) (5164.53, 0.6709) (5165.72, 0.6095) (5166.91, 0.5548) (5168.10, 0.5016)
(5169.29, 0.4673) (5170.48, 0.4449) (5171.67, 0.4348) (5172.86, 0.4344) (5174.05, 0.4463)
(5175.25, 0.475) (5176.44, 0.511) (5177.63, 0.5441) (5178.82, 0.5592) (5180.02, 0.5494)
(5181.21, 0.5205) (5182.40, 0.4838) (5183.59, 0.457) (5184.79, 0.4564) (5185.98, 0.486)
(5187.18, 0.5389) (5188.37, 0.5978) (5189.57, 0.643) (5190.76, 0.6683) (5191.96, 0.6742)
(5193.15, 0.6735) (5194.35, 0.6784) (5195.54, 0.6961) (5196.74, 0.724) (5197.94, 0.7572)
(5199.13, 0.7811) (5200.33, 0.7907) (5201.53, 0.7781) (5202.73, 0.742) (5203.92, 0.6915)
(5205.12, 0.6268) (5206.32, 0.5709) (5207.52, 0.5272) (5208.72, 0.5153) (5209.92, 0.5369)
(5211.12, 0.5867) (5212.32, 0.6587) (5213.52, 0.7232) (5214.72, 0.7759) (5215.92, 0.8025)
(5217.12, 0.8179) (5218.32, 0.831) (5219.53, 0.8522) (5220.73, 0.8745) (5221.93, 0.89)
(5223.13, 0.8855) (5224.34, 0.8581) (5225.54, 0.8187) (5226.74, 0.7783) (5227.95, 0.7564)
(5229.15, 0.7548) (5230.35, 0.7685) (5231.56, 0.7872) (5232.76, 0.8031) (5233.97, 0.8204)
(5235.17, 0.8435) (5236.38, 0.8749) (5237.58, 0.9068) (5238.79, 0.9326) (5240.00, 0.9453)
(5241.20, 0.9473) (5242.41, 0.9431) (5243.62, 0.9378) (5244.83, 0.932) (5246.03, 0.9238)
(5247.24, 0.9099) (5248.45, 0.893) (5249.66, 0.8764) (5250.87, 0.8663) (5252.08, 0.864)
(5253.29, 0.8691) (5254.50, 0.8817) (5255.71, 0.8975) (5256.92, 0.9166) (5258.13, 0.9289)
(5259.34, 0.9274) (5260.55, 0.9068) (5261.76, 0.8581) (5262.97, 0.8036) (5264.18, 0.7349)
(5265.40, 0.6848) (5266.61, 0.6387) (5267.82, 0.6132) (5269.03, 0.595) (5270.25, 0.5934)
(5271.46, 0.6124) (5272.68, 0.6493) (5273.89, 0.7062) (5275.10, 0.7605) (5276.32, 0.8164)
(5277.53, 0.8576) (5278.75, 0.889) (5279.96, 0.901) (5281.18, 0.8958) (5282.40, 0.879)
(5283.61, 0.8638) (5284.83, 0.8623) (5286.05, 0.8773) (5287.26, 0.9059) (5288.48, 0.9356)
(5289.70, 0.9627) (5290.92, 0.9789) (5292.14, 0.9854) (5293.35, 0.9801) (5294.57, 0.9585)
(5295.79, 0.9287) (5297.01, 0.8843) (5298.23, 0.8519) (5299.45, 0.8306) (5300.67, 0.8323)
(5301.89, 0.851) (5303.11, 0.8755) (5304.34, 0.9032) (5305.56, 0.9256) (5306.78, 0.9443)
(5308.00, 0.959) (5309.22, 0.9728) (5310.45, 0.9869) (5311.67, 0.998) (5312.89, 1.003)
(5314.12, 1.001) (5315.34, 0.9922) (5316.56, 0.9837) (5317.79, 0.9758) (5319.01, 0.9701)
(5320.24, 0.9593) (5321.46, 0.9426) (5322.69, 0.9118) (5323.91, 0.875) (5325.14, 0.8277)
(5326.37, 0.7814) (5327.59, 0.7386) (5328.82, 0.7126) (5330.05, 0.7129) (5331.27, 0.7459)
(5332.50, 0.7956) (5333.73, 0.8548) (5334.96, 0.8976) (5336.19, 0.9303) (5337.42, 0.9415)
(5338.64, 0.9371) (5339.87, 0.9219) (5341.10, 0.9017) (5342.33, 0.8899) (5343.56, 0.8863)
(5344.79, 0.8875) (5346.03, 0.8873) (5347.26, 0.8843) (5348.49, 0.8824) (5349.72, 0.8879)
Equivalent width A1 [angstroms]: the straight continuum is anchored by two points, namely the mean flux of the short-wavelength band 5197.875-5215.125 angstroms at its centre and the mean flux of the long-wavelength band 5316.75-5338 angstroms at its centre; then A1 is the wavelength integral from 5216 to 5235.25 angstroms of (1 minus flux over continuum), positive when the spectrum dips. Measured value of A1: -3.4 angstroms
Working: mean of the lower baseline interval 0.667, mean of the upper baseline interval 0.859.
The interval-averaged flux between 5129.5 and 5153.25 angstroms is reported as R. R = 0.684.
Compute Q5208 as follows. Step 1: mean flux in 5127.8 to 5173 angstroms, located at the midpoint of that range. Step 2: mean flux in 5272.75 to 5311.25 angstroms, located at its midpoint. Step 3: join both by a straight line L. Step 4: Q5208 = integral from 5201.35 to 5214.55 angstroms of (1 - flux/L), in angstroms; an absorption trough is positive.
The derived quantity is 2.1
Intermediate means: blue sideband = 0.657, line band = 0.633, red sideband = 0.893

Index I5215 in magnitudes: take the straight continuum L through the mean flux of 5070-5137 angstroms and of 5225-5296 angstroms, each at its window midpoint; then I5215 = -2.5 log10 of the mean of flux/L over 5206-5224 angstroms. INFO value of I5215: 0.12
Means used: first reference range 0.72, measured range 0.727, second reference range 0.846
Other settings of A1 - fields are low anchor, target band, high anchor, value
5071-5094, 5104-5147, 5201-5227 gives 1.6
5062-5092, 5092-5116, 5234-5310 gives 0.5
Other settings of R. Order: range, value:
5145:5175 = 0.623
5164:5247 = 0.695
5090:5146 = 0.717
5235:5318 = 0.875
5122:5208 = 0.638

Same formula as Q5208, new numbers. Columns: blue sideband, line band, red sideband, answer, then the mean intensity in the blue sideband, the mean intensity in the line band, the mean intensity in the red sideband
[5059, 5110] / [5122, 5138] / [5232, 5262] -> 2.06 angstroms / 0.741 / 0.684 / 0.896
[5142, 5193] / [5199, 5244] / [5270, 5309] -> -3.79 angstroms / 0.601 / 0.782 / 0.868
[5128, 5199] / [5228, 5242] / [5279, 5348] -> -1.69 angstroms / 0.628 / 0.851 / 0.901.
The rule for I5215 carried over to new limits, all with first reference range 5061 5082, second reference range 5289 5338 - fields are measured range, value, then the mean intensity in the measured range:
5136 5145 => 0.128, 0.7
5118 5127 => 0.100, 0.707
